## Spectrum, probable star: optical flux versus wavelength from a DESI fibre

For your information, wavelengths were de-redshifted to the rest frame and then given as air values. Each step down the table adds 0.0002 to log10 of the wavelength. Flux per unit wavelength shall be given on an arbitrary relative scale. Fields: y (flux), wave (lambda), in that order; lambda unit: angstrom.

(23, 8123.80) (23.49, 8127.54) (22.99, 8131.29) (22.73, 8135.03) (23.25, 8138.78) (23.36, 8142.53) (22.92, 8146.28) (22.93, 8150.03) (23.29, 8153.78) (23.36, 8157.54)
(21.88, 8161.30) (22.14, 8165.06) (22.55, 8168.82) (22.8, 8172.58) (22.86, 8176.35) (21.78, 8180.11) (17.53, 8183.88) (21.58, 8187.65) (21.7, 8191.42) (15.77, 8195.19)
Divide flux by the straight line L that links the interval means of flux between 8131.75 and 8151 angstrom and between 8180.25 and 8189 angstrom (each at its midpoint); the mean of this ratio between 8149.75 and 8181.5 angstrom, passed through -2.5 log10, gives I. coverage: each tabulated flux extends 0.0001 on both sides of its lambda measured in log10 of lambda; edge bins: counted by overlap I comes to -0.068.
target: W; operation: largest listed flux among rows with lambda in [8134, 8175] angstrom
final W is 23.36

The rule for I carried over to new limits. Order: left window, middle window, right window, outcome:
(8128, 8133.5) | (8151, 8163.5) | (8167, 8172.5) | 0.00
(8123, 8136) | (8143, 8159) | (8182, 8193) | -0.05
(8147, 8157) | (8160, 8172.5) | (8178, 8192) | -0.01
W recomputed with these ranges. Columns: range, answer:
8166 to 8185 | 22.86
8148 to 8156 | 23.29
